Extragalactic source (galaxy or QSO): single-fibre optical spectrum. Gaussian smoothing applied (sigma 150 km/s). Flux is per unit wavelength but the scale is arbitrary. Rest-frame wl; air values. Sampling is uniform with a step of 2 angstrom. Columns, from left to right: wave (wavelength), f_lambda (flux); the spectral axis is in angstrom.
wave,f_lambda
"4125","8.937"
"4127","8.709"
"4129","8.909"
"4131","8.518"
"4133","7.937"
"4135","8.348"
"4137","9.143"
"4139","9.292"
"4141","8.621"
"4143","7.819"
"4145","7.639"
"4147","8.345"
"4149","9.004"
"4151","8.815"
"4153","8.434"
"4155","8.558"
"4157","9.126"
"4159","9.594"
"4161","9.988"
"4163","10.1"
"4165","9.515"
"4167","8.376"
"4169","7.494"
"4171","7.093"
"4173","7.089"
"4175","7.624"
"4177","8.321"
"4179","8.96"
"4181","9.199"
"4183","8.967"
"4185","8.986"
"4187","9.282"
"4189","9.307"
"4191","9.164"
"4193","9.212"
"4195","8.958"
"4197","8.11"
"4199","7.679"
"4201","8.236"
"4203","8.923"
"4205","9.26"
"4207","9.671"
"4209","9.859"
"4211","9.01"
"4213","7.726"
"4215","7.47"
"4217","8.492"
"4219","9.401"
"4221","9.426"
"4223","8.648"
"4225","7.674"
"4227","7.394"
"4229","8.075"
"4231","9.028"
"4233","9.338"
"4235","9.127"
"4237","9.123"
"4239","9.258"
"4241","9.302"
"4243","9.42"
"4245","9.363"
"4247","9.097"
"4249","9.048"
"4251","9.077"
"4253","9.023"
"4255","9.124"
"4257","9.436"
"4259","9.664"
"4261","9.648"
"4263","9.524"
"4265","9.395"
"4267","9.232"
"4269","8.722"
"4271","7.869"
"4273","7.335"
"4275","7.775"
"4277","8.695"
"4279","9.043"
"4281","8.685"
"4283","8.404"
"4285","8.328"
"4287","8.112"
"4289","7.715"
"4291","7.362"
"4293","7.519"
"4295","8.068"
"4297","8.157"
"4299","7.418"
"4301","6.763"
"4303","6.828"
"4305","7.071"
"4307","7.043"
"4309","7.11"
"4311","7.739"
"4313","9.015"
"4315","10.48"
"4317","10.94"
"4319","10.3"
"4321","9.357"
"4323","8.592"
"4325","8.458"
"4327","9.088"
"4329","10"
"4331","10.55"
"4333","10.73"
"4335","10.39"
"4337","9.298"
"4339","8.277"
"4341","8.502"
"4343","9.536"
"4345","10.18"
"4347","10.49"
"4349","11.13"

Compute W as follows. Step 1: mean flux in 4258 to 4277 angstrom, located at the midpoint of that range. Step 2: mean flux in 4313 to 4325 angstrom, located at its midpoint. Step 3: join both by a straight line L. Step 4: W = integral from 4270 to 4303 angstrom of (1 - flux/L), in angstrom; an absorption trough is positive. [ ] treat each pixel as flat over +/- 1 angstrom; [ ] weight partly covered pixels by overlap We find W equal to 4.38 angstrom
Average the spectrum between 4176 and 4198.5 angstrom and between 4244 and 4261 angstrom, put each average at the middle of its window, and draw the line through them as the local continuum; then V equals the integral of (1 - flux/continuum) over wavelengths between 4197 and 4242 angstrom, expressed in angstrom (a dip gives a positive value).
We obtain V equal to 1.82 angstrom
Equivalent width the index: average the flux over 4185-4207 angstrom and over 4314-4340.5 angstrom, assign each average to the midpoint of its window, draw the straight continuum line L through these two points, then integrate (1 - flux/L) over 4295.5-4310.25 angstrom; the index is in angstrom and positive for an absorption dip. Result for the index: 3.6 angstrom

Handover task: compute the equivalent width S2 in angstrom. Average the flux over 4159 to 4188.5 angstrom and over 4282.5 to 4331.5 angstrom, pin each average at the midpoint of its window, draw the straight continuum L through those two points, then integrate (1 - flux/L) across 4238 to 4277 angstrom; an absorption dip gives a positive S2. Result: -2.3 angstrom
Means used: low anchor 8.69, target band 9.01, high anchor 8.4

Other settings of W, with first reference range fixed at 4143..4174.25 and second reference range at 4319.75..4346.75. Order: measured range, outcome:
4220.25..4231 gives 0.77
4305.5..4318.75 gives 0.90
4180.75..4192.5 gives -0.57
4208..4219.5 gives 0.31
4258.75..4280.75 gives 0.92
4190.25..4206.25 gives 0.16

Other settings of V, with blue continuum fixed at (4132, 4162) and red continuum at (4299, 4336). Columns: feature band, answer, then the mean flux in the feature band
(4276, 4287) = 0.3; 8.58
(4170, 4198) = 0.5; 8.59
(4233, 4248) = -0.8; 9.25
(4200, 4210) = -0.5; 9.19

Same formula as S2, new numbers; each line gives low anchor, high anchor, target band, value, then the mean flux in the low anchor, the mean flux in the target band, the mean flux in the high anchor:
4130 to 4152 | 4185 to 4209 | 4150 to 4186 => 0.11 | 8.5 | 8.68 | 8.94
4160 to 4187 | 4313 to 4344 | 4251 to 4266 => -0.35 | 8.62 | 9.38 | 9.61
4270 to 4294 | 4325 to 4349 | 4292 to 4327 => 2.40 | 8.07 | 8.31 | 9.74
